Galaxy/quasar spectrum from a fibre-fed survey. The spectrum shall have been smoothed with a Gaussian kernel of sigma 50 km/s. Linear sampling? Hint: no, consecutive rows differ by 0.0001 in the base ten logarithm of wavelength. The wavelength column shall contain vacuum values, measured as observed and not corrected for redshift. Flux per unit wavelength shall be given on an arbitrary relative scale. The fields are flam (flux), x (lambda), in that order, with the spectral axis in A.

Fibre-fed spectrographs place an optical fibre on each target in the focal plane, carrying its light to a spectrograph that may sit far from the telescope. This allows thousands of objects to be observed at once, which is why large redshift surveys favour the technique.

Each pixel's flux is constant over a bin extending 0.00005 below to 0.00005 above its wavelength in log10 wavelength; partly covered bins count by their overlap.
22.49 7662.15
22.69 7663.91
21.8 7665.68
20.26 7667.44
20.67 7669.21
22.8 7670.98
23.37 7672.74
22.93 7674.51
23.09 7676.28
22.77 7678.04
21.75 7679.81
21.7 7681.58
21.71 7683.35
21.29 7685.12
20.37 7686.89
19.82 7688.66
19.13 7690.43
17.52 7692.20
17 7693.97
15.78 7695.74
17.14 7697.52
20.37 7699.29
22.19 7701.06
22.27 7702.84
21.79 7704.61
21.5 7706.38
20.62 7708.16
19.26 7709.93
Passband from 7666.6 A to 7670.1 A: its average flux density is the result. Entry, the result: 20.4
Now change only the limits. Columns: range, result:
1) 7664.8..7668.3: 21.1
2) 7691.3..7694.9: 17.3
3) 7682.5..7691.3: 20.5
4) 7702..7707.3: 21.9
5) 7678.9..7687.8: 21.4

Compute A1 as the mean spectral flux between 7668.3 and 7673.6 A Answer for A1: 22.3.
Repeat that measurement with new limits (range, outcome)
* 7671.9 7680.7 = 22.8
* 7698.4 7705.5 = 21.7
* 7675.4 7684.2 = 22.2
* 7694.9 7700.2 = 17.8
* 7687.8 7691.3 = 19.5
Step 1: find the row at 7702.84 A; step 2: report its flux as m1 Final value 22.27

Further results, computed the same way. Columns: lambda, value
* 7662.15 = 22.49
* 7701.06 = 22.19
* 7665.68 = 21.8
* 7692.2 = 17.52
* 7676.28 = 23.09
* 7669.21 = 20.67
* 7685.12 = 21.29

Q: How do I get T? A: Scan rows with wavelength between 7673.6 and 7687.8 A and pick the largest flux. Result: 23.09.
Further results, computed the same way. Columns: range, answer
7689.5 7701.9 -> 22.19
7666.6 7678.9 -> 23.37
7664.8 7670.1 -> 21.8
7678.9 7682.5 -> 21.75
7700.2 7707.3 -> 22.27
